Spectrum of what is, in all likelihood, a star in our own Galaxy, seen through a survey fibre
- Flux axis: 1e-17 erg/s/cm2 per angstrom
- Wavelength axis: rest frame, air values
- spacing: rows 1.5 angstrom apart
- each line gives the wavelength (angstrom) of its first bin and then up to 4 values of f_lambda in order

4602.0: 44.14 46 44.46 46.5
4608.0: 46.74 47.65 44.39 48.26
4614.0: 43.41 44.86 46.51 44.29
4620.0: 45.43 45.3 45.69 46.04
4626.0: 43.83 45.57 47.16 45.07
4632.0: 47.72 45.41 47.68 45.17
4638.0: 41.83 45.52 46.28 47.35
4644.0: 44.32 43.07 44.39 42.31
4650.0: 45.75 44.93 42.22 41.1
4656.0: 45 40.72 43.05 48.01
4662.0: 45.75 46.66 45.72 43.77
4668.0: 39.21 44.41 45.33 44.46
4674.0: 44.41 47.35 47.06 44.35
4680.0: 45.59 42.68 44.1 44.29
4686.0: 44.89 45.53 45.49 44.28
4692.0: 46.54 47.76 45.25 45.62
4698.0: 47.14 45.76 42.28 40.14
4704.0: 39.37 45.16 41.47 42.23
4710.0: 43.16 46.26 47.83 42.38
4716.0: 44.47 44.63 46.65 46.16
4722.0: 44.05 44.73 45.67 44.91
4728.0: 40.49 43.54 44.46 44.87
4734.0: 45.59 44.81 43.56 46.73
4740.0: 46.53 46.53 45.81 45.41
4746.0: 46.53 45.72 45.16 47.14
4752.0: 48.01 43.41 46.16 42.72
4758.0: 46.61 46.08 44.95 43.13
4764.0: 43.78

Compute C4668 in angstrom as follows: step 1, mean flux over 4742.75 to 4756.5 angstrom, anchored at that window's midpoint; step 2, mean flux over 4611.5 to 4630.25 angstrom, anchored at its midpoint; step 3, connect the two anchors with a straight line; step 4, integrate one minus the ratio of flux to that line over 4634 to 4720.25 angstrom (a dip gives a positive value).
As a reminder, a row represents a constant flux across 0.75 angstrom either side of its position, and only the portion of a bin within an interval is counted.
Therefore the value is 2.0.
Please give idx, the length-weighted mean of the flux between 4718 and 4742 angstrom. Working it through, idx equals 44.9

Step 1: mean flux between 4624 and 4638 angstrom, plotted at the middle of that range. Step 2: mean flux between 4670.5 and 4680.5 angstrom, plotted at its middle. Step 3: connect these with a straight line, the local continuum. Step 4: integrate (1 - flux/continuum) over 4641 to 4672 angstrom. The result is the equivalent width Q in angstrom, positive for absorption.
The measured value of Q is 1.0 angstrom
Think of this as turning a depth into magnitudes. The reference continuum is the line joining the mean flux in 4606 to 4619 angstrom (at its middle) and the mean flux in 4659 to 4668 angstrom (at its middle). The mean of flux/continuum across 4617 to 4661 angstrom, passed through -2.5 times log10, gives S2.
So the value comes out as 0.02 mag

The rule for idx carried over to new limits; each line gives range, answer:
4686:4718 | 44.4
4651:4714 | 44.4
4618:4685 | 44.8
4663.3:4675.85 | 44.4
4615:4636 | 45.8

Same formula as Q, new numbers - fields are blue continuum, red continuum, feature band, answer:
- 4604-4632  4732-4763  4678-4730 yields 1.3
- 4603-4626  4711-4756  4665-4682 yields 0.4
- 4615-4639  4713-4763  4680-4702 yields 0.1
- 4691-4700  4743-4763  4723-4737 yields 0.5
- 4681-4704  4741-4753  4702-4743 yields 1.0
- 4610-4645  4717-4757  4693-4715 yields 0.6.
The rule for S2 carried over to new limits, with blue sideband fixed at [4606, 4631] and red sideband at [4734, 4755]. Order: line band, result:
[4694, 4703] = 0.028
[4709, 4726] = 0.017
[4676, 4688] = 0.021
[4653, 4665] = 0.035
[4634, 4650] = 0.021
